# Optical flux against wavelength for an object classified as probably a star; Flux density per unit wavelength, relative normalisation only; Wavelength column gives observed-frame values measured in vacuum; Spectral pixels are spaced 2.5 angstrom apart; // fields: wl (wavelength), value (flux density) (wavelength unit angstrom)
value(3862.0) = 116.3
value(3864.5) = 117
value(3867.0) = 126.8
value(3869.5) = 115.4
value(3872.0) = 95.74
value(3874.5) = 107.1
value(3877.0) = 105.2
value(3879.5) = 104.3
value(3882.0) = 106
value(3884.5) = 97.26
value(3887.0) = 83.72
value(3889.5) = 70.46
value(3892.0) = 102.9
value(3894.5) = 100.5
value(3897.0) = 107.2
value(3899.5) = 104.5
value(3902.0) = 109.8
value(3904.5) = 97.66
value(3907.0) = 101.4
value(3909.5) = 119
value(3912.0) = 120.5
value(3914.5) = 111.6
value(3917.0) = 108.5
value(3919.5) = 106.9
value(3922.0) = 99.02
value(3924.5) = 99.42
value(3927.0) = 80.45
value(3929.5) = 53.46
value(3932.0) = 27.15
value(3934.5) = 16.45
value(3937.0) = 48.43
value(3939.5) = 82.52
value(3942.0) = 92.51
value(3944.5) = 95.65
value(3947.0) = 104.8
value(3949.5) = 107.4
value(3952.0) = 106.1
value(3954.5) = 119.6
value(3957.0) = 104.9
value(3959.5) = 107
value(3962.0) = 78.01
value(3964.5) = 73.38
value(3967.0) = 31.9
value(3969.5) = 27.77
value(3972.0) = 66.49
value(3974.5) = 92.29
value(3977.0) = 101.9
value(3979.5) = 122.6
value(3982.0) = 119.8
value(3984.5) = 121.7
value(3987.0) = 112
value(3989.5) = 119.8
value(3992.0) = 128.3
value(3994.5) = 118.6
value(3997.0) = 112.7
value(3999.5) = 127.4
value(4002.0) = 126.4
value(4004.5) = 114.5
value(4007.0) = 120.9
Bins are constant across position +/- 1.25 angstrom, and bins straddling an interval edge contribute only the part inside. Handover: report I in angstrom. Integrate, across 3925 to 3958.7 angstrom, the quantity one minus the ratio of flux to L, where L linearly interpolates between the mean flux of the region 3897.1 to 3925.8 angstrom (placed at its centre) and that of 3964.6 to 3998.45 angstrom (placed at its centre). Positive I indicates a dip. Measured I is 7.2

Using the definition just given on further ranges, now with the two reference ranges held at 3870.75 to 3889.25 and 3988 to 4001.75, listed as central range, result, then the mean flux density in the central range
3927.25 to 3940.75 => 7.5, 48.2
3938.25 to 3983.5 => 9.3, 91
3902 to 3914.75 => -0.7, 110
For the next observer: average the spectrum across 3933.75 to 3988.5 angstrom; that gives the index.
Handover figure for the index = 88.7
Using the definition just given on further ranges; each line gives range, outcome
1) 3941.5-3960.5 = 105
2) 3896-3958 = 92.9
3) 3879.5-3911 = 100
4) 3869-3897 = 98.9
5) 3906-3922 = 111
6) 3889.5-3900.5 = 100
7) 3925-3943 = 58.5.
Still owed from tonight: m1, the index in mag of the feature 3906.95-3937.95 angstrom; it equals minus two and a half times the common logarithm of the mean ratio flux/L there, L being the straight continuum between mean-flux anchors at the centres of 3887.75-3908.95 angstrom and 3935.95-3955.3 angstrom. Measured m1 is 0.16 mag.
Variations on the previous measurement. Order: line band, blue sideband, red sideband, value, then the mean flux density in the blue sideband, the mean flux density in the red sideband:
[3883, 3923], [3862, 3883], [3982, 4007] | 0.102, 110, 120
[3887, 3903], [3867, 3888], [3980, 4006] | 0.088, 104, 120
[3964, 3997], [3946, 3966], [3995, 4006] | 0.163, 99.2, 120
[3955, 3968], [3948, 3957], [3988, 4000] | 0.335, 110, 121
